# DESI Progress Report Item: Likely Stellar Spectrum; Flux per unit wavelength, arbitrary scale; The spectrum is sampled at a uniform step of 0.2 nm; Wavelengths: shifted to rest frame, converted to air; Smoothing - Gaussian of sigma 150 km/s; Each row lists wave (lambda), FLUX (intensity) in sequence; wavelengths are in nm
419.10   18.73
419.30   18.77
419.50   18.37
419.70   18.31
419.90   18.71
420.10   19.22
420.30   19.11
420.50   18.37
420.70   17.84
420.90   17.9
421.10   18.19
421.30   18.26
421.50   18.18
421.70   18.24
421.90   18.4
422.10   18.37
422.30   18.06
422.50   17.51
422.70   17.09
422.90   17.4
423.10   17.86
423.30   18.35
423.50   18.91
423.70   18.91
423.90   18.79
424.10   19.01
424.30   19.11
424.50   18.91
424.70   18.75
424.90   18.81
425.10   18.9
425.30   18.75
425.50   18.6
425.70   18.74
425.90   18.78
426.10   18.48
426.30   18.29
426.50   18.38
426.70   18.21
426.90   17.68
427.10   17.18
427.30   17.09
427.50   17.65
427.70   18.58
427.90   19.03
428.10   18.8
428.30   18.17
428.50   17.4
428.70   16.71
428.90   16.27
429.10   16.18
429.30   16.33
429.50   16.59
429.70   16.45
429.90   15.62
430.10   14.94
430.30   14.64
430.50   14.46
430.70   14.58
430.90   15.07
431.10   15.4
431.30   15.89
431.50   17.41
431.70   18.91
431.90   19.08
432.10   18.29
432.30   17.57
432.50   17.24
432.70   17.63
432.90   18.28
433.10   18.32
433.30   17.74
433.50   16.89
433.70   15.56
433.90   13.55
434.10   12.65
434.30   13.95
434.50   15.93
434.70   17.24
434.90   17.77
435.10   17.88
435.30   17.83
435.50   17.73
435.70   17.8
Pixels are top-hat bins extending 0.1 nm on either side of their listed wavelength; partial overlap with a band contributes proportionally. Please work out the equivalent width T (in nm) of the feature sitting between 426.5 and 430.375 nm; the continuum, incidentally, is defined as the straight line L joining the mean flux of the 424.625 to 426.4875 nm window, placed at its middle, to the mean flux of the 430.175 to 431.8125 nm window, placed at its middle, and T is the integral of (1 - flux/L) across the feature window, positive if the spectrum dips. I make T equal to 0.02 nm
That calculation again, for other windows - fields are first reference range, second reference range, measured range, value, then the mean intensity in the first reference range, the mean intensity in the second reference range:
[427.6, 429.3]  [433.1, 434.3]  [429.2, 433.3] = -0.07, 17.6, 15.4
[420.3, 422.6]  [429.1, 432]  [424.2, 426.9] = -0.22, 18.2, 16.1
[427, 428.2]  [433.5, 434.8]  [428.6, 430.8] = 0.18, 18.1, 15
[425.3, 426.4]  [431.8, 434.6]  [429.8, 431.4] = 0.21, 18.6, 16.6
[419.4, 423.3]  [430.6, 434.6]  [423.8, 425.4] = -0.11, 18.2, 16.5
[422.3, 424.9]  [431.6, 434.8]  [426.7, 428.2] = -0.02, 18.4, 16.8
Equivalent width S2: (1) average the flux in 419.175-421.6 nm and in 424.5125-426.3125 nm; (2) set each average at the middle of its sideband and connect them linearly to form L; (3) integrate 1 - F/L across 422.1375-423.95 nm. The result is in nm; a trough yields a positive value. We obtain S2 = 0.05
